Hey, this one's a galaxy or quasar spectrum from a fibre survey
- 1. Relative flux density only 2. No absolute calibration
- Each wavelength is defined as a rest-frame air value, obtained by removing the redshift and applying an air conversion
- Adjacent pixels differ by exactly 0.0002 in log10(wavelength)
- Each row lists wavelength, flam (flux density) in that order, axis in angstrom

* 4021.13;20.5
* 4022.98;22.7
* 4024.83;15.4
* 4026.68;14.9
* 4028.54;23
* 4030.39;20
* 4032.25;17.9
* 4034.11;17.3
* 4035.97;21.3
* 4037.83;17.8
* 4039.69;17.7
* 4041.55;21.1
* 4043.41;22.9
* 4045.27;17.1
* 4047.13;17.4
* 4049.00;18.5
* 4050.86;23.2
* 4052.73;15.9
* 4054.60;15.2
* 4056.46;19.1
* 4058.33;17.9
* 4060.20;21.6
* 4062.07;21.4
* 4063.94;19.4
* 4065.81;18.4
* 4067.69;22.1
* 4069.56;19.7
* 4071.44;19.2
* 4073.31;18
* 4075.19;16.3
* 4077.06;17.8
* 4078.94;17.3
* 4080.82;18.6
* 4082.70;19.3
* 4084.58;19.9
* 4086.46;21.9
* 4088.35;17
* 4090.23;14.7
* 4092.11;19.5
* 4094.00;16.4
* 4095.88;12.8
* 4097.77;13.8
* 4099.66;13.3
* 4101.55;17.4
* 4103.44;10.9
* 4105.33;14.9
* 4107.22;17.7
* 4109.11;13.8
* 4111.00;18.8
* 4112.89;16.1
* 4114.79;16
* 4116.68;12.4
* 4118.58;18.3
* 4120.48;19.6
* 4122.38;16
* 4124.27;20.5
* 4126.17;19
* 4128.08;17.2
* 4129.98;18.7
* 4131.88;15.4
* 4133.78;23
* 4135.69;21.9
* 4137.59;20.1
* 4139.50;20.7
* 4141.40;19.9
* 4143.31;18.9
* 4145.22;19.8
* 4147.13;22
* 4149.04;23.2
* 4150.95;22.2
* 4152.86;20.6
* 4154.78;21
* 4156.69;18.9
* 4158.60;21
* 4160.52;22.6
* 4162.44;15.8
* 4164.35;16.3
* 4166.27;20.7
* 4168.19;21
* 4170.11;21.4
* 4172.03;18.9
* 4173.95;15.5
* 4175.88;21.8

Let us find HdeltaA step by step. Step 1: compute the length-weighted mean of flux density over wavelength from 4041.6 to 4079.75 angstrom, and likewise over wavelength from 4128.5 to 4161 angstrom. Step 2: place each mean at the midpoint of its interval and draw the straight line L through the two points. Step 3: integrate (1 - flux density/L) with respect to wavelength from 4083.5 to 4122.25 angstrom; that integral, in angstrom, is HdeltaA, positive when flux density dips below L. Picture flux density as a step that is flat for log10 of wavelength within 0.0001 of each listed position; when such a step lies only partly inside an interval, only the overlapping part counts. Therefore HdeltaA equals 6.8 angstrom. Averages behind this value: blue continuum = 19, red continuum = 20.5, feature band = 16.3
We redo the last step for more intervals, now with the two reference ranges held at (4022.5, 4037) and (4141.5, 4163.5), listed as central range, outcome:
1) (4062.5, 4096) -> 2.0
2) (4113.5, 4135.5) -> 2.4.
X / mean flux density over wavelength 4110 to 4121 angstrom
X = 16.7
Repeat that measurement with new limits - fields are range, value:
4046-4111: 17.7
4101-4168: 18.7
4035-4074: 19.3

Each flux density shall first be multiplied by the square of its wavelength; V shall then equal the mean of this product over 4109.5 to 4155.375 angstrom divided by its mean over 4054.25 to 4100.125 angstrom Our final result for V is 1.1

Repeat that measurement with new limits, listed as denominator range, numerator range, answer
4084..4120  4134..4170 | 1.30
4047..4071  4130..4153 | 1.11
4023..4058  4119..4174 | 1.11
